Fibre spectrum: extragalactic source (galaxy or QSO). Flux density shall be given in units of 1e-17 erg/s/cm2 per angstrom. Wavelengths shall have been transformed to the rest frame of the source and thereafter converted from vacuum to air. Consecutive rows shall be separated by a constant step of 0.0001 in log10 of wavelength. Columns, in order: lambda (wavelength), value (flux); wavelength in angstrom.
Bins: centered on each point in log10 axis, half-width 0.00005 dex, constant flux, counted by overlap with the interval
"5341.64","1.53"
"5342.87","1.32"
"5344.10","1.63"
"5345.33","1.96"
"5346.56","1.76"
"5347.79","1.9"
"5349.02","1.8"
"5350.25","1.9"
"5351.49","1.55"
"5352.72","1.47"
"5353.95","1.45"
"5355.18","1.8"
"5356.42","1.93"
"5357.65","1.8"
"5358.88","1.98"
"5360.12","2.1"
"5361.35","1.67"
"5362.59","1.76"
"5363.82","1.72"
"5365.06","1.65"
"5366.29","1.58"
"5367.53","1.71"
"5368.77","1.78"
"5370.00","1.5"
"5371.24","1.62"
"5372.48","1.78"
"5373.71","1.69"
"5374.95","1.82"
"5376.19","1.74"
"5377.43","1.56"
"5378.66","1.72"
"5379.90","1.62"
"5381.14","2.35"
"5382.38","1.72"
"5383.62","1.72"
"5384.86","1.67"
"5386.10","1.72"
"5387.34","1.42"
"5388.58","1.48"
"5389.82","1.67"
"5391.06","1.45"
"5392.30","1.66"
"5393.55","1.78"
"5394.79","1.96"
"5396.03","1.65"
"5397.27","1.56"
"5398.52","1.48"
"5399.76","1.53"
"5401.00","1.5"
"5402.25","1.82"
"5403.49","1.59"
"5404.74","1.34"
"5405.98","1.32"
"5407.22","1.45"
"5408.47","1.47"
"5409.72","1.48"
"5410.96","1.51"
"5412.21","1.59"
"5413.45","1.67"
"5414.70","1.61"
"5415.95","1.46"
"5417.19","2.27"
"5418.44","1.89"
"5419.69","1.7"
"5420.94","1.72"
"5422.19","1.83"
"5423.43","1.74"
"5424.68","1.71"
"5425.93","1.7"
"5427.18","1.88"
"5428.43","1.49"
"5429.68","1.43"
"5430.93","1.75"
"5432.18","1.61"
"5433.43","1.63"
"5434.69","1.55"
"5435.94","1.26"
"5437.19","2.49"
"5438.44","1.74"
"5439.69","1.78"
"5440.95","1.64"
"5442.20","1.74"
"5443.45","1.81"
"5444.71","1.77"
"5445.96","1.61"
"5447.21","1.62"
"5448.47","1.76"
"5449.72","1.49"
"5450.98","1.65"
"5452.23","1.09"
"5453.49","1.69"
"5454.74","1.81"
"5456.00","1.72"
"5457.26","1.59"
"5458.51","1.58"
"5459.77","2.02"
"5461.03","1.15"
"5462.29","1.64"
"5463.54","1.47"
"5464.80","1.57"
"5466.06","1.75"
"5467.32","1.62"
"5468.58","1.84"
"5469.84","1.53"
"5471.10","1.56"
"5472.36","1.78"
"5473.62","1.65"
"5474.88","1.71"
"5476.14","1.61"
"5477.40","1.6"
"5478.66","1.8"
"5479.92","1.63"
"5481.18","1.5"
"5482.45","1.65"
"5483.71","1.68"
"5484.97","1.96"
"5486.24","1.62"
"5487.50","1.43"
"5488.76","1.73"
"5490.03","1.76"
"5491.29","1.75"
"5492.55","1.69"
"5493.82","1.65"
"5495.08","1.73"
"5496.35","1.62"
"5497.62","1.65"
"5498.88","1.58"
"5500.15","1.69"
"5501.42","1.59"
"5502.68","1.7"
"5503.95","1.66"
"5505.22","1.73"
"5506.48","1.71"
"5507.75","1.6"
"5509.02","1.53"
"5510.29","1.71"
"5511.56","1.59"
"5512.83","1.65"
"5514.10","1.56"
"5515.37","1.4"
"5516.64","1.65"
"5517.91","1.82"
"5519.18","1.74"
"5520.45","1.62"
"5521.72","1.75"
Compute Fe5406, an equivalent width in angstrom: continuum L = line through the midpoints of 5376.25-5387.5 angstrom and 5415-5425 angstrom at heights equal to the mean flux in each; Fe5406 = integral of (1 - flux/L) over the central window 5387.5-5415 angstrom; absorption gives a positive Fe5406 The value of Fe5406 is 3.02 angstrom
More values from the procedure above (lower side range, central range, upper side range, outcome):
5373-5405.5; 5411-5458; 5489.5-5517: -0.9 angstrom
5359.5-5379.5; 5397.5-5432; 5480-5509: 1.4 angstrom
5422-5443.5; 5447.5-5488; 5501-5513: 1.2 angstrom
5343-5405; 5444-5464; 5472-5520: 0.8 angstrom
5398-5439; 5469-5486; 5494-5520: -0.2 angstrom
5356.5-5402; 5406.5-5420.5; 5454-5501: 0.3 angstrom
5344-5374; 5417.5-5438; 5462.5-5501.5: -0.3 angstrom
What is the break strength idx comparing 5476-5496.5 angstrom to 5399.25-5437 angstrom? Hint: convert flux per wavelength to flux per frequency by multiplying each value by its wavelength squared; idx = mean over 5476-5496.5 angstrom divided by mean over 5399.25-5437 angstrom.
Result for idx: 1.05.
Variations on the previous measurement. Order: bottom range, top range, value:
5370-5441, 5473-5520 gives 1.03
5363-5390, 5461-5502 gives 1.01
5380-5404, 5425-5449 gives 1.03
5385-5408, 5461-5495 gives 1.08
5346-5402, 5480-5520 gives 1.02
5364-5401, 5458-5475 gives 1.01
